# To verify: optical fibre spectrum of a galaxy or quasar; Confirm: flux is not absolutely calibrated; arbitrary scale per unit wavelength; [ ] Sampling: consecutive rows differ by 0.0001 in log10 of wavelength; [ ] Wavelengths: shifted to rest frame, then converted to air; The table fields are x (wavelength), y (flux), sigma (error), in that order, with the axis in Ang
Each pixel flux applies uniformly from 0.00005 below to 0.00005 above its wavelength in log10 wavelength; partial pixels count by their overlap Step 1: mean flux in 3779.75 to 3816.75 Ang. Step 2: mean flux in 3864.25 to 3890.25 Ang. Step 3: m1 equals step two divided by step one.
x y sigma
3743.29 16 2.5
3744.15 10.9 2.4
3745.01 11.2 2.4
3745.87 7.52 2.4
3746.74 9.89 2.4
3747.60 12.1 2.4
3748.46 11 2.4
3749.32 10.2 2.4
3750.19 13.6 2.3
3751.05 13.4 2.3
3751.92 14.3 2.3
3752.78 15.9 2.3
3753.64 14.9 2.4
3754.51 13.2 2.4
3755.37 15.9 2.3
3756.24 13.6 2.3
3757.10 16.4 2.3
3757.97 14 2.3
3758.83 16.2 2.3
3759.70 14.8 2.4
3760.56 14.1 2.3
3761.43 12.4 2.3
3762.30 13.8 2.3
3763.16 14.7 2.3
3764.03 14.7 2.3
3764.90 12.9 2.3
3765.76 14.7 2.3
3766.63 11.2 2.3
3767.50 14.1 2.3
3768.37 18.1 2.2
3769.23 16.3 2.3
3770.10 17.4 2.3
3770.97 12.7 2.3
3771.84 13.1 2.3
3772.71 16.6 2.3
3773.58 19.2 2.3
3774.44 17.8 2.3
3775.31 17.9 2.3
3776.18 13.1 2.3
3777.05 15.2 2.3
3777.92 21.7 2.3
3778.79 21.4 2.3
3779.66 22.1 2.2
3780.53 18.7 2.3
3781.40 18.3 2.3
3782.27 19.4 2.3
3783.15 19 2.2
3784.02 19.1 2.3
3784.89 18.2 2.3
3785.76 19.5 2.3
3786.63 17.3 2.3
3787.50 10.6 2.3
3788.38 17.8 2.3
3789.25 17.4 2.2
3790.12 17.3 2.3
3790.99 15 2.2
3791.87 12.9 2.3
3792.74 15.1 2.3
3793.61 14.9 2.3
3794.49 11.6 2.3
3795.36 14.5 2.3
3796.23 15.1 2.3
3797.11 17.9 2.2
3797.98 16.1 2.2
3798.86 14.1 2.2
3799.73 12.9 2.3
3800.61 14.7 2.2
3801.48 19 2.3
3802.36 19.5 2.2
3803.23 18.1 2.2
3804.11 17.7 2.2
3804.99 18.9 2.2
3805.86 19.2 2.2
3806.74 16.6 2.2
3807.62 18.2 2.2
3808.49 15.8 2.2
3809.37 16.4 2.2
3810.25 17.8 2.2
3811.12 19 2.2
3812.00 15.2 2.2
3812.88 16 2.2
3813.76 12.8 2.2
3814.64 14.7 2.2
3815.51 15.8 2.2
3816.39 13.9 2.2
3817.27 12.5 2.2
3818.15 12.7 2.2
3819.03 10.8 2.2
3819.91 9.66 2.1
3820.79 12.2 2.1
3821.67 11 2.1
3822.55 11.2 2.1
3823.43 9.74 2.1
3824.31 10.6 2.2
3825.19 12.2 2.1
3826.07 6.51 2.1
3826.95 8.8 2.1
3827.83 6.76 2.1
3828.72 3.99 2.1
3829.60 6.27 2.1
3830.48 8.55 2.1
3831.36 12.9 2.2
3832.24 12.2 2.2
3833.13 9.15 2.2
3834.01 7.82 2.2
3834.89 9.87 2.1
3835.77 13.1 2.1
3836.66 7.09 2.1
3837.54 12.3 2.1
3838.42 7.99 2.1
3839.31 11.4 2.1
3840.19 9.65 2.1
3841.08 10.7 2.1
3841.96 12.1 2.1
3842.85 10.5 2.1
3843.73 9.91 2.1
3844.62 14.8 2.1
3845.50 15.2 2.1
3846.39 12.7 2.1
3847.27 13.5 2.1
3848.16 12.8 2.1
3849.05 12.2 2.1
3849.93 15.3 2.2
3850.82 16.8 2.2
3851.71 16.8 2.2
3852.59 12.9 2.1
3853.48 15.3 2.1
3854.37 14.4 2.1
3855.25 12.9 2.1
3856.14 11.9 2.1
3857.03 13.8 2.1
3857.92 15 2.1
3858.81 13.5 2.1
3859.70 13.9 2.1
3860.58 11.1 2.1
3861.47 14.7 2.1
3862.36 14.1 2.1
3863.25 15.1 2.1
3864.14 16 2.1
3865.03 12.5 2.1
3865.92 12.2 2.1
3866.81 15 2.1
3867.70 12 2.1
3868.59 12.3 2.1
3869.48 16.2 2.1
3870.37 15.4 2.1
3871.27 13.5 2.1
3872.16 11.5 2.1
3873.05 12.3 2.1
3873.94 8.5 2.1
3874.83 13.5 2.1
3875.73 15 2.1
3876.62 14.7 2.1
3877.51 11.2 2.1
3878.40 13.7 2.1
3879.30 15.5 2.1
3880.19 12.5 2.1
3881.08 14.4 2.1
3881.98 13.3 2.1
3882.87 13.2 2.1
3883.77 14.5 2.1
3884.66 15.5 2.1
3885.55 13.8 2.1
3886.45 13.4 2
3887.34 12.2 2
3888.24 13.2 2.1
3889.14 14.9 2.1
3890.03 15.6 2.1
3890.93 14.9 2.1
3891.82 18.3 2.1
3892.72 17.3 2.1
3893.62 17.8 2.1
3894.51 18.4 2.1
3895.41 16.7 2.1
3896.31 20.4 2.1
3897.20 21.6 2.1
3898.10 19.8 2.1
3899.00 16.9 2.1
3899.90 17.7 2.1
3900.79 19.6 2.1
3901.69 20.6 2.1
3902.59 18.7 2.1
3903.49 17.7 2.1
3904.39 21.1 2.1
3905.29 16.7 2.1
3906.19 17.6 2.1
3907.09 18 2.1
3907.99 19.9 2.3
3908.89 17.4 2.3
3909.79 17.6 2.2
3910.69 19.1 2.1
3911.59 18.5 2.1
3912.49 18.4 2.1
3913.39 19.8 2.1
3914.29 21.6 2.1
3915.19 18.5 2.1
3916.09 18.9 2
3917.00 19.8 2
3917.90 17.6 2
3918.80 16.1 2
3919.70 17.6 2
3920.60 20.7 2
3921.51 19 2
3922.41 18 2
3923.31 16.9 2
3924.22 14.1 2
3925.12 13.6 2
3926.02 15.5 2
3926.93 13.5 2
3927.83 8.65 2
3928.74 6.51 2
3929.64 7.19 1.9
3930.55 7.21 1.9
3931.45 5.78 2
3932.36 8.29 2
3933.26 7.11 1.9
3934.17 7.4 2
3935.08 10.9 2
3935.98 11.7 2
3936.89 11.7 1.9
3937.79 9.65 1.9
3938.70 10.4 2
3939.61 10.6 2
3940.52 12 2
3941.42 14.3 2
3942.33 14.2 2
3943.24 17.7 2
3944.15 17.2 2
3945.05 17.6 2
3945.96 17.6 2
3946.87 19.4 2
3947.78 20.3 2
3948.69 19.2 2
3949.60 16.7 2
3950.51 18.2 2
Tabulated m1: 0.8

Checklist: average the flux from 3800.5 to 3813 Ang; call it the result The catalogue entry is 17.6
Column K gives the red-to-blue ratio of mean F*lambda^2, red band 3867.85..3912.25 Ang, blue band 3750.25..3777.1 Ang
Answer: 1.14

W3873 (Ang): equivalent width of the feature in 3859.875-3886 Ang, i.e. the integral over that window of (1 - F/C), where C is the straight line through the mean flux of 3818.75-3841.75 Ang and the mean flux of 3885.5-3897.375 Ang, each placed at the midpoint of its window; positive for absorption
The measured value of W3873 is 1.3 Ang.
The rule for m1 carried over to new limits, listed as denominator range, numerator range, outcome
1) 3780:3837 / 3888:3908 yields 1.27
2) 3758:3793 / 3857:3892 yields 0.85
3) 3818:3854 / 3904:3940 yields 1.32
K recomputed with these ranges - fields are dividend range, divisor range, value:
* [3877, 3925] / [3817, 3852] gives 1.61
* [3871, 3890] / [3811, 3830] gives 1.22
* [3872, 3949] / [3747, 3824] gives 1.06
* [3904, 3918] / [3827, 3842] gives 2.07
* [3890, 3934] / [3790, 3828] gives 1.21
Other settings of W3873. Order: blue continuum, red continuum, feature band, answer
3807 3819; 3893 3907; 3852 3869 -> 3.5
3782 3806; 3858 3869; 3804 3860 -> 8.5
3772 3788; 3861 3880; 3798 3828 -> 4.0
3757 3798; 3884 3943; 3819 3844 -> 9.5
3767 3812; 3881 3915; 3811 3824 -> 3.1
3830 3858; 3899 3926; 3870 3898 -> 1.8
